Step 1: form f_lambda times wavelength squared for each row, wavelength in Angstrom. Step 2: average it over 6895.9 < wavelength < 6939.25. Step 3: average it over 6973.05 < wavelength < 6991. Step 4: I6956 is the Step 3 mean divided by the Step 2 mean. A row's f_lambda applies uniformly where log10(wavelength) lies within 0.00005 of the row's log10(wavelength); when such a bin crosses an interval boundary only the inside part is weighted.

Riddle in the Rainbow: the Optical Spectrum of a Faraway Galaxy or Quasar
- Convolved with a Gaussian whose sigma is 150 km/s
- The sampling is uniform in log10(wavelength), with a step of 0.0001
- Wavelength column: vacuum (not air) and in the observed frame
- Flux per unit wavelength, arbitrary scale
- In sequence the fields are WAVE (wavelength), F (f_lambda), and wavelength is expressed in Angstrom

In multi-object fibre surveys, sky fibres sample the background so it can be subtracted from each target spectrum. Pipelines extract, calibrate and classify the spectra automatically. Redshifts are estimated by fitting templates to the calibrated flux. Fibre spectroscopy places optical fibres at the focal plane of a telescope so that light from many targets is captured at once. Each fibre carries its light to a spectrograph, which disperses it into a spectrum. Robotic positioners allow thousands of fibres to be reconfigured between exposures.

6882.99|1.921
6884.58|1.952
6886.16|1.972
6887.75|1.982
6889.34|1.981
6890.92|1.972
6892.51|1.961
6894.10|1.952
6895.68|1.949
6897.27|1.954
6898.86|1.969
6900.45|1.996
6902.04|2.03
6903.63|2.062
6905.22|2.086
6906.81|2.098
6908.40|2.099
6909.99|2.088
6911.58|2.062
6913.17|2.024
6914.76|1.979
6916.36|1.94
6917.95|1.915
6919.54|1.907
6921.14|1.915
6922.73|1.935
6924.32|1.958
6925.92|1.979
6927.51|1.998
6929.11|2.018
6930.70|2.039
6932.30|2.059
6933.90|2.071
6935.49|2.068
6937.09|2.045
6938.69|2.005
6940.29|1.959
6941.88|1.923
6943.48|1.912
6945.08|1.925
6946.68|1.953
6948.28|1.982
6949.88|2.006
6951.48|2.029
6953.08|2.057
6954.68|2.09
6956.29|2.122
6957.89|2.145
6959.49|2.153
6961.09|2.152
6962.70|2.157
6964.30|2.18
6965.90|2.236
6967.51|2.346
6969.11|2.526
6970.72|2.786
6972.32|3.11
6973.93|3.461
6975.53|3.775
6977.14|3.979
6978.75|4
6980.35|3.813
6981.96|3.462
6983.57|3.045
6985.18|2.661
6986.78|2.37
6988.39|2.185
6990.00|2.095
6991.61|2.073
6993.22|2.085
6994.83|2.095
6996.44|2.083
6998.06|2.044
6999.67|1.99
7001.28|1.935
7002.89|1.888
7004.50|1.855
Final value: 1.60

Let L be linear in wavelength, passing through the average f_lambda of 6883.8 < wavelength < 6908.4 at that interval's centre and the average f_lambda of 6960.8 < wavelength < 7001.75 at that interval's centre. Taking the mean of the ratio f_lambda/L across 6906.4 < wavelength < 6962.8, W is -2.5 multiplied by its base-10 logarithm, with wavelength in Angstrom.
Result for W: 0.14 mag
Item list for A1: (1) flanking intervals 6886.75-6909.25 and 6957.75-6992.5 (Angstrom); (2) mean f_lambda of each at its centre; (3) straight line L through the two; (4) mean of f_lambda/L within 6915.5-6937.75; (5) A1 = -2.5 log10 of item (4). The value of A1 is 0.15 mag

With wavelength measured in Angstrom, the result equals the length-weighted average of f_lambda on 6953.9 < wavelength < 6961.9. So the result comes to 2.13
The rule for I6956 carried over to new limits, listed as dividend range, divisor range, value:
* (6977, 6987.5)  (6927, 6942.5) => 1.66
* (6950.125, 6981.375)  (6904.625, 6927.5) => 1.36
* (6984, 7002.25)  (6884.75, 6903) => 1.13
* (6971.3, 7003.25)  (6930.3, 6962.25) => 1.35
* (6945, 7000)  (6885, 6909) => 1.28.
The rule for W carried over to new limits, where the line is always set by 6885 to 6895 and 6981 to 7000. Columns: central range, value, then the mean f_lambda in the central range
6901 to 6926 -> 0.03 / 2.01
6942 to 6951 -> 0.13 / 1.96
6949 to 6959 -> 0.07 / 2.08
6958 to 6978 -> -0.19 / 2.72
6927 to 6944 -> 0.07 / 2.01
